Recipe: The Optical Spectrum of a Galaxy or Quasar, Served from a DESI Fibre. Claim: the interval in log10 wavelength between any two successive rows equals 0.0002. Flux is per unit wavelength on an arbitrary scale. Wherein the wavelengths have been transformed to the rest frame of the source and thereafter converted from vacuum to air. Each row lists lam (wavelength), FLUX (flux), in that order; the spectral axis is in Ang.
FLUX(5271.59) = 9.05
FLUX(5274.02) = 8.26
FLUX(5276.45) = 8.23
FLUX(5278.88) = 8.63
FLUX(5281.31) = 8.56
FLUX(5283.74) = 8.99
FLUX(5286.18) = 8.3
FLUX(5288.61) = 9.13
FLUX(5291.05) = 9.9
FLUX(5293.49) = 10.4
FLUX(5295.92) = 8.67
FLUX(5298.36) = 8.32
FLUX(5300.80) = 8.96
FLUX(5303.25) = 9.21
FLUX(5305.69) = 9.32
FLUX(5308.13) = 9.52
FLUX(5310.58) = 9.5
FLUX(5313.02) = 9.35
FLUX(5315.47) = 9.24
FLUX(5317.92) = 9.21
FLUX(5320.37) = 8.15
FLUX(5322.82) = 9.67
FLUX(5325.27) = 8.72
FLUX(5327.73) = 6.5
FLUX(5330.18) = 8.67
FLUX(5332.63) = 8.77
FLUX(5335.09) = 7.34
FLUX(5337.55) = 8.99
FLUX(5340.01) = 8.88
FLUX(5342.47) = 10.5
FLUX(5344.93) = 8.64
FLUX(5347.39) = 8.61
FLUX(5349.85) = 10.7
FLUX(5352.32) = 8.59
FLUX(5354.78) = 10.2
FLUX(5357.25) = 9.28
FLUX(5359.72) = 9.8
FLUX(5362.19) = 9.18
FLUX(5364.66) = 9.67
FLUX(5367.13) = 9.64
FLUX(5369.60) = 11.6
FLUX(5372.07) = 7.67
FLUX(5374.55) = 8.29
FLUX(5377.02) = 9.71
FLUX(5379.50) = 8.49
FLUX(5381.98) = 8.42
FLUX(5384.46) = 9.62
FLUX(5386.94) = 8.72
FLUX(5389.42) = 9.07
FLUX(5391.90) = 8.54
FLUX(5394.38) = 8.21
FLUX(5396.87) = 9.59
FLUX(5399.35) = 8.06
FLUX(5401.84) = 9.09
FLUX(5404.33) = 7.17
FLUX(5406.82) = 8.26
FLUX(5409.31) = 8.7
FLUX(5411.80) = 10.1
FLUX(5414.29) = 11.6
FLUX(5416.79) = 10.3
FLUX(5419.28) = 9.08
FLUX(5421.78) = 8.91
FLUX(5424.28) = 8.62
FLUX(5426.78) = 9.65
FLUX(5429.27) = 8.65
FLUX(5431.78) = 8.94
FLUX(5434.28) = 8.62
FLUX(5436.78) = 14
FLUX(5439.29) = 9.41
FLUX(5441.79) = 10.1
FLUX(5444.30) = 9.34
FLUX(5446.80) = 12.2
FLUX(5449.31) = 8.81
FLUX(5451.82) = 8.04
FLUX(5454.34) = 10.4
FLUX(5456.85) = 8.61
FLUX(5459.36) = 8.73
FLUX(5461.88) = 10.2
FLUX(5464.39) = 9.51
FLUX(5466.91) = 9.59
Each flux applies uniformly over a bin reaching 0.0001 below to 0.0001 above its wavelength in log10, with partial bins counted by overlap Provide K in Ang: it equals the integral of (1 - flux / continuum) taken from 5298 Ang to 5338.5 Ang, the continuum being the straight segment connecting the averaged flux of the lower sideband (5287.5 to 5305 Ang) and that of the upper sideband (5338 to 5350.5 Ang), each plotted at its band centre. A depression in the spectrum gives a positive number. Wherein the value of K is 2.2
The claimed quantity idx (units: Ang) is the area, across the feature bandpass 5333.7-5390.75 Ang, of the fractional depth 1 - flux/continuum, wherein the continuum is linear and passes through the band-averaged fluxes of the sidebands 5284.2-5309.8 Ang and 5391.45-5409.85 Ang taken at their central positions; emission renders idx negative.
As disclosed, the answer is -3.2 Ang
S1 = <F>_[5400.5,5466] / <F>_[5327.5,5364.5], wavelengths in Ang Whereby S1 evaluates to 1.0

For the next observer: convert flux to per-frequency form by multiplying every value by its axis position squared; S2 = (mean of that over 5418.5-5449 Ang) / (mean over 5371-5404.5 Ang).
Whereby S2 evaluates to 1.1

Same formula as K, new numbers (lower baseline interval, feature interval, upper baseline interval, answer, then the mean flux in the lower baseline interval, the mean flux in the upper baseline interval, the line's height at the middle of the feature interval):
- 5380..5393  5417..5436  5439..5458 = 0.5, 8.86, 9.63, 9.36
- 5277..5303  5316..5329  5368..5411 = 0.6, 8.97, 8.8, 8.92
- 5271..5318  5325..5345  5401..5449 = 1.5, 9.03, 9.61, 9.21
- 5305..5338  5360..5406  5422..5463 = 1.3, 8.77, 9.62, 9.2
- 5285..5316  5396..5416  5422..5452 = 1.1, 9.22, 9.73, 9.62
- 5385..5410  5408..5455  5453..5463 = -3.6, 8.57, 9.46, 9.07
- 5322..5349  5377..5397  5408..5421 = 1.3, 8.68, 9.91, 9.48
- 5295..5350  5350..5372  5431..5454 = -1.0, 8.9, 9.98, 9.24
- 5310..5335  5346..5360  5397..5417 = -1.0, 8.69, 9.13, 8.85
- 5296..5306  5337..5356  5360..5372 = 0.2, 8.88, 9.78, 9.51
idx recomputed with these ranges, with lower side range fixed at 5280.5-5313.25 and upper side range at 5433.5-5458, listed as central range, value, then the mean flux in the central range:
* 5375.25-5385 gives 0.6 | 8.98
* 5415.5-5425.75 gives 0.6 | 9.24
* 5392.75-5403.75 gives 1.2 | 8.64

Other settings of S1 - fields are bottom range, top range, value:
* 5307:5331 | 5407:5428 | 1.08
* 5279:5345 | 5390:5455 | 1.05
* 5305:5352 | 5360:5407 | 1.00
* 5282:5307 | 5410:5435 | 1.04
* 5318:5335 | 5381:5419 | 1.08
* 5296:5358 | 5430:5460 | 1.09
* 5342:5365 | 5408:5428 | 1.01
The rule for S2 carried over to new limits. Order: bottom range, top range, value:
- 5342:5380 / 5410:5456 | 1.07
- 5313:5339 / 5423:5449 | 1.21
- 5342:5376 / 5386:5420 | 0.97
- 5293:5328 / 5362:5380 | 1.06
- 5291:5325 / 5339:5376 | 1.04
